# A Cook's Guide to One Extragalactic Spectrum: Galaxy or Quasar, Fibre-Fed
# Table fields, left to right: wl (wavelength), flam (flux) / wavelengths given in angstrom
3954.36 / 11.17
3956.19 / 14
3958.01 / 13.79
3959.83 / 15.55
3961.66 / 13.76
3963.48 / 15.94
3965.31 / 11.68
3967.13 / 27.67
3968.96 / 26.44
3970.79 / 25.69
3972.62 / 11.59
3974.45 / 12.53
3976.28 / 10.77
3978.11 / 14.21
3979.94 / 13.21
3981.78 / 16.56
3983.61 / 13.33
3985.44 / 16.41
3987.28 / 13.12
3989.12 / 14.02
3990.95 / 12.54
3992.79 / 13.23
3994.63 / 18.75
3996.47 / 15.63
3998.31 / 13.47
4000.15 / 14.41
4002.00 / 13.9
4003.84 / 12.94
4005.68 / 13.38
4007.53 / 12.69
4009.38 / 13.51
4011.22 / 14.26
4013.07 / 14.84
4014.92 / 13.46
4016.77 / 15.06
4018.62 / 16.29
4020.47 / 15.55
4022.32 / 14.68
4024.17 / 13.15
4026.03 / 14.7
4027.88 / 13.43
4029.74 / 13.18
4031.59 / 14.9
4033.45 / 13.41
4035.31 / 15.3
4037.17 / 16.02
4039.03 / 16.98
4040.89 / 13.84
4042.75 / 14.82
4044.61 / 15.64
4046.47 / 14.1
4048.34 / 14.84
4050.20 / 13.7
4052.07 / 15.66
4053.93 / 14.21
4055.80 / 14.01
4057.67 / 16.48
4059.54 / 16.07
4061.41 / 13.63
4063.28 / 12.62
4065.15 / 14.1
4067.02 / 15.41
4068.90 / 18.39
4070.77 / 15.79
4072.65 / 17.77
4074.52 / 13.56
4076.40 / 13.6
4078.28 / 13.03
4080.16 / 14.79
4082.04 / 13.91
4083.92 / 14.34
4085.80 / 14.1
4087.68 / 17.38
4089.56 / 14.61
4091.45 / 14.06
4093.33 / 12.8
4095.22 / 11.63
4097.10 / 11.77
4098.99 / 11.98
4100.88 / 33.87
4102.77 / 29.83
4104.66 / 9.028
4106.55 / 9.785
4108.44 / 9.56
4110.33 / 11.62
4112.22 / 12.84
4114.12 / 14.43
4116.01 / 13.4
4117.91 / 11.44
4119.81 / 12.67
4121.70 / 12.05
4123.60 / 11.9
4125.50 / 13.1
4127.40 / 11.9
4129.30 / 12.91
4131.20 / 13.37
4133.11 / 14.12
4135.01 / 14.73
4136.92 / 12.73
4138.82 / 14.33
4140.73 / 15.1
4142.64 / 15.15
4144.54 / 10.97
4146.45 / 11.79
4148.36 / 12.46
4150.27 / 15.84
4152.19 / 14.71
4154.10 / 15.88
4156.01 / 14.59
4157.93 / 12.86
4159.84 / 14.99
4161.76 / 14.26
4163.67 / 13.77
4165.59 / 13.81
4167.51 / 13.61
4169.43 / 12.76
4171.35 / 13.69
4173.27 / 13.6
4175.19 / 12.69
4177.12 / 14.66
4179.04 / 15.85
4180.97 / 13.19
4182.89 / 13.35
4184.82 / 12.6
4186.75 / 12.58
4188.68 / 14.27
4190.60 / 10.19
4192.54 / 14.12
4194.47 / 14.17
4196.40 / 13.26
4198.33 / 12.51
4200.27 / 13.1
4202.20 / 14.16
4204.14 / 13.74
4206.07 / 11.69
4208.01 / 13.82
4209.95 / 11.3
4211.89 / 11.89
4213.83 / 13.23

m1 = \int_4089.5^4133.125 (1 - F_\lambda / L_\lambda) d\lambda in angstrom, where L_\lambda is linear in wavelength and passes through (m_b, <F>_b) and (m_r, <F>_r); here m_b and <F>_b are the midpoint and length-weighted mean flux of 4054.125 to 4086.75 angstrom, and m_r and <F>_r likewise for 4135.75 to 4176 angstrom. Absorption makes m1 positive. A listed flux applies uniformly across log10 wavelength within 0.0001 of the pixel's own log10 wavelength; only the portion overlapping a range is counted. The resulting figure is 1.2 angstrom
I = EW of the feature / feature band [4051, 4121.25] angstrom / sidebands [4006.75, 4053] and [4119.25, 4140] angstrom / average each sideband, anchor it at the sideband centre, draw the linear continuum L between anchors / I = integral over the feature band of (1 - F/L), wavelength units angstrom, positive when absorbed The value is -4.8 angstrom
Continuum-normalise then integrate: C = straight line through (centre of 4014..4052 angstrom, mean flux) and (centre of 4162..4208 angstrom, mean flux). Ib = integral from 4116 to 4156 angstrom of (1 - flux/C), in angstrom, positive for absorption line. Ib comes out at 1.2 angstrom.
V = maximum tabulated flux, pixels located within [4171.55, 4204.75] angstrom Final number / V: 15.85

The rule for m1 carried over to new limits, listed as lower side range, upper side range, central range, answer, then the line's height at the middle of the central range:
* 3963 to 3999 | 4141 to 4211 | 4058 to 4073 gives -0.6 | 14.8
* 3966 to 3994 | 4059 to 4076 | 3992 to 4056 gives 4.5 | 15.6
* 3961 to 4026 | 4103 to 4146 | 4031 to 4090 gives -4.0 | 14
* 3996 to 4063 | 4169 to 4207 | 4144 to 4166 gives -0.5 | 13.6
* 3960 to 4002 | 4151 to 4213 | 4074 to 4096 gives 0.8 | 14.5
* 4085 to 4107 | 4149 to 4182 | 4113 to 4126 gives 2.3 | 15.4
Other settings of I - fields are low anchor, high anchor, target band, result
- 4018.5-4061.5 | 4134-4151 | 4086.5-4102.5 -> -2.7 angstrom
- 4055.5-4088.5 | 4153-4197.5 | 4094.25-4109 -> -1.5 angstrom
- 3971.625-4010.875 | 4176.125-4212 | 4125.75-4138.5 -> 0.1 angstrom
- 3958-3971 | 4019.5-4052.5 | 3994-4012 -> 2.6 angstrom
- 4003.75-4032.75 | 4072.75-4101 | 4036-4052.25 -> -0.8 angstrom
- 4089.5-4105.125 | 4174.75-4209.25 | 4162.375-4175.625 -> 0.7 angstrom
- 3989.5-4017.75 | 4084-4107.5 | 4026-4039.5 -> 0.0 angstrom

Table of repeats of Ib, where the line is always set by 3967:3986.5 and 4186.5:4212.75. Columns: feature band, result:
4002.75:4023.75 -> 2.4 angstrom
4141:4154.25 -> 0.0 angstrom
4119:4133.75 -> 1.5 angstrom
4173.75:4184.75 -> -0.5 angstrom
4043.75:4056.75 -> 0.7 angstrom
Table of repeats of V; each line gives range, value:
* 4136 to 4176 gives 15.88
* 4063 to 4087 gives 18.39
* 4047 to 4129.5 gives 33.87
